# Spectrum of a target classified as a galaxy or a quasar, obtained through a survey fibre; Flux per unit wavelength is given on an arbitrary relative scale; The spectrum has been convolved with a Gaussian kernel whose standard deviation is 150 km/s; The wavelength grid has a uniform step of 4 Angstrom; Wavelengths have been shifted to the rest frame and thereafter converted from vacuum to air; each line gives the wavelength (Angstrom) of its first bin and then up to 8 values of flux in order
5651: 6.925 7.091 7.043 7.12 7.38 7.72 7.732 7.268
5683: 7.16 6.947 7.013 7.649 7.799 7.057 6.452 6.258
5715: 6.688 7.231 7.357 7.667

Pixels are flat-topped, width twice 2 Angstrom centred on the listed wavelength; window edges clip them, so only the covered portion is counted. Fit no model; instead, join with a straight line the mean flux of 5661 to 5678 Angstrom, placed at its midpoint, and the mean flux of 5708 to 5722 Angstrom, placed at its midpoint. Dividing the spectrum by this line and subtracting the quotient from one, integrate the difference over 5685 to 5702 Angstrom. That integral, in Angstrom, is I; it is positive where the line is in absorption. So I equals -0.6 Angstrom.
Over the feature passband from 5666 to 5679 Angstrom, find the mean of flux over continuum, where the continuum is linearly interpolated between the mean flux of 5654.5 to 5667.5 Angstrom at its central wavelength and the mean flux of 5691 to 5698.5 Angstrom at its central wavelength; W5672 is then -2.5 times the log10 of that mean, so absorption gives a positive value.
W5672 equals -0.05 mag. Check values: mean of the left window 7.14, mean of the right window 7.51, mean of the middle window 7.58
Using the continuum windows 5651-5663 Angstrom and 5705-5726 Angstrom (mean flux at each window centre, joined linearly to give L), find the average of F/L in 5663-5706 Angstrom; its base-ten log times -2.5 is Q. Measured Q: -0.06 mag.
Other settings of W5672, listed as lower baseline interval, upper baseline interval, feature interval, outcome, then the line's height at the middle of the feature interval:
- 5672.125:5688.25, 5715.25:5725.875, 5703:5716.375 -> 0.11 mag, 7.25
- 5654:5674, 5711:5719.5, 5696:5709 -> -0.04 mag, 6.88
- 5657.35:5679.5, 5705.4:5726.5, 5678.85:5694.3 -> 0.01 mag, 7.19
